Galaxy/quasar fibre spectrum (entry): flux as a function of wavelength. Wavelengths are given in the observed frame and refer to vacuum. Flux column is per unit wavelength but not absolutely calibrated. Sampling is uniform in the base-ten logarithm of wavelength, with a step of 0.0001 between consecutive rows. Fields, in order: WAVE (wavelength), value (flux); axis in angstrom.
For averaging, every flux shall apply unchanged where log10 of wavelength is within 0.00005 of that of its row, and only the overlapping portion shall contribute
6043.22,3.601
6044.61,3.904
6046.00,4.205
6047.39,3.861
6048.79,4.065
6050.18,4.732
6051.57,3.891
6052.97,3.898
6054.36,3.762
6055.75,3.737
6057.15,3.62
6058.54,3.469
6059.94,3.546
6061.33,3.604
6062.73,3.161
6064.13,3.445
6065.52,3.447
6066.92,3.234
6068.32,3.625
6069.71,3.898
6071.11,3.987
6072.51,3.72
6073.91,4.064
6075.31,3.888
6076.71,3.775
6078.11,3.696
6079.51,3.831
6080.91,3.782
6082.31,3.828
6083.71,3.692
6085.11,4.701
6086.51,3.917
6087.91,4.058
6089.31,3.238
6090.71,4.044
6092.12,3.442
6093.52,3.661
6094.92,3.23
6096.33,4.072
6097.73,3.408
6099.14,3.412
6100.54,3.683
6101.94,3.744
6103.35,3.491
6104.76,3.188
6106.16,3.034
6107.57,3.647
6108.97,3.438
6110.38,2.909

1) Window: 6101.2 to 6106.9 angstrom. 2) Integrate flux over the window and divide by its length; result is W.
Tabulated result 3.37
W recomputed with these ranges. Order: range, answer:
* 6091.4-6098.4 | 3.56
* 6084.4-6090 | 3.98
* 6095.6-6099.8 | 3.62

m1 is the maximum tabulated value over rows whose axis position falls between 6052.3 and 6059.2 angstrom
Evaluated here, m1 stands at 3.898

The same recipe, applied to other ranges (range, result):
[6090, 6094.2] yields 4.044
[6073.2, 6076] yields 4.064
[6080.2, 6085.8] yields 4.701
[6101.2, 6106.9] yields 3.744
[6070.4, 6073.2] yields 3.987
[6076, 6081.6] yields 3.831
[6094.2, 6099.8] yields 4.072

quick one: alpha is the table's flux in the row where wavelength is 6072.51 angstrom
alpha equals 3.72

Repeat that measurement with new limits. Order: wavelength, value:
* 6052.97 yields 3.898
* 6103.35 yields 3.491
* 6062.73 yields 3.161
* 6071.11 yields 3.987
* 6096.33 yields 4.072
